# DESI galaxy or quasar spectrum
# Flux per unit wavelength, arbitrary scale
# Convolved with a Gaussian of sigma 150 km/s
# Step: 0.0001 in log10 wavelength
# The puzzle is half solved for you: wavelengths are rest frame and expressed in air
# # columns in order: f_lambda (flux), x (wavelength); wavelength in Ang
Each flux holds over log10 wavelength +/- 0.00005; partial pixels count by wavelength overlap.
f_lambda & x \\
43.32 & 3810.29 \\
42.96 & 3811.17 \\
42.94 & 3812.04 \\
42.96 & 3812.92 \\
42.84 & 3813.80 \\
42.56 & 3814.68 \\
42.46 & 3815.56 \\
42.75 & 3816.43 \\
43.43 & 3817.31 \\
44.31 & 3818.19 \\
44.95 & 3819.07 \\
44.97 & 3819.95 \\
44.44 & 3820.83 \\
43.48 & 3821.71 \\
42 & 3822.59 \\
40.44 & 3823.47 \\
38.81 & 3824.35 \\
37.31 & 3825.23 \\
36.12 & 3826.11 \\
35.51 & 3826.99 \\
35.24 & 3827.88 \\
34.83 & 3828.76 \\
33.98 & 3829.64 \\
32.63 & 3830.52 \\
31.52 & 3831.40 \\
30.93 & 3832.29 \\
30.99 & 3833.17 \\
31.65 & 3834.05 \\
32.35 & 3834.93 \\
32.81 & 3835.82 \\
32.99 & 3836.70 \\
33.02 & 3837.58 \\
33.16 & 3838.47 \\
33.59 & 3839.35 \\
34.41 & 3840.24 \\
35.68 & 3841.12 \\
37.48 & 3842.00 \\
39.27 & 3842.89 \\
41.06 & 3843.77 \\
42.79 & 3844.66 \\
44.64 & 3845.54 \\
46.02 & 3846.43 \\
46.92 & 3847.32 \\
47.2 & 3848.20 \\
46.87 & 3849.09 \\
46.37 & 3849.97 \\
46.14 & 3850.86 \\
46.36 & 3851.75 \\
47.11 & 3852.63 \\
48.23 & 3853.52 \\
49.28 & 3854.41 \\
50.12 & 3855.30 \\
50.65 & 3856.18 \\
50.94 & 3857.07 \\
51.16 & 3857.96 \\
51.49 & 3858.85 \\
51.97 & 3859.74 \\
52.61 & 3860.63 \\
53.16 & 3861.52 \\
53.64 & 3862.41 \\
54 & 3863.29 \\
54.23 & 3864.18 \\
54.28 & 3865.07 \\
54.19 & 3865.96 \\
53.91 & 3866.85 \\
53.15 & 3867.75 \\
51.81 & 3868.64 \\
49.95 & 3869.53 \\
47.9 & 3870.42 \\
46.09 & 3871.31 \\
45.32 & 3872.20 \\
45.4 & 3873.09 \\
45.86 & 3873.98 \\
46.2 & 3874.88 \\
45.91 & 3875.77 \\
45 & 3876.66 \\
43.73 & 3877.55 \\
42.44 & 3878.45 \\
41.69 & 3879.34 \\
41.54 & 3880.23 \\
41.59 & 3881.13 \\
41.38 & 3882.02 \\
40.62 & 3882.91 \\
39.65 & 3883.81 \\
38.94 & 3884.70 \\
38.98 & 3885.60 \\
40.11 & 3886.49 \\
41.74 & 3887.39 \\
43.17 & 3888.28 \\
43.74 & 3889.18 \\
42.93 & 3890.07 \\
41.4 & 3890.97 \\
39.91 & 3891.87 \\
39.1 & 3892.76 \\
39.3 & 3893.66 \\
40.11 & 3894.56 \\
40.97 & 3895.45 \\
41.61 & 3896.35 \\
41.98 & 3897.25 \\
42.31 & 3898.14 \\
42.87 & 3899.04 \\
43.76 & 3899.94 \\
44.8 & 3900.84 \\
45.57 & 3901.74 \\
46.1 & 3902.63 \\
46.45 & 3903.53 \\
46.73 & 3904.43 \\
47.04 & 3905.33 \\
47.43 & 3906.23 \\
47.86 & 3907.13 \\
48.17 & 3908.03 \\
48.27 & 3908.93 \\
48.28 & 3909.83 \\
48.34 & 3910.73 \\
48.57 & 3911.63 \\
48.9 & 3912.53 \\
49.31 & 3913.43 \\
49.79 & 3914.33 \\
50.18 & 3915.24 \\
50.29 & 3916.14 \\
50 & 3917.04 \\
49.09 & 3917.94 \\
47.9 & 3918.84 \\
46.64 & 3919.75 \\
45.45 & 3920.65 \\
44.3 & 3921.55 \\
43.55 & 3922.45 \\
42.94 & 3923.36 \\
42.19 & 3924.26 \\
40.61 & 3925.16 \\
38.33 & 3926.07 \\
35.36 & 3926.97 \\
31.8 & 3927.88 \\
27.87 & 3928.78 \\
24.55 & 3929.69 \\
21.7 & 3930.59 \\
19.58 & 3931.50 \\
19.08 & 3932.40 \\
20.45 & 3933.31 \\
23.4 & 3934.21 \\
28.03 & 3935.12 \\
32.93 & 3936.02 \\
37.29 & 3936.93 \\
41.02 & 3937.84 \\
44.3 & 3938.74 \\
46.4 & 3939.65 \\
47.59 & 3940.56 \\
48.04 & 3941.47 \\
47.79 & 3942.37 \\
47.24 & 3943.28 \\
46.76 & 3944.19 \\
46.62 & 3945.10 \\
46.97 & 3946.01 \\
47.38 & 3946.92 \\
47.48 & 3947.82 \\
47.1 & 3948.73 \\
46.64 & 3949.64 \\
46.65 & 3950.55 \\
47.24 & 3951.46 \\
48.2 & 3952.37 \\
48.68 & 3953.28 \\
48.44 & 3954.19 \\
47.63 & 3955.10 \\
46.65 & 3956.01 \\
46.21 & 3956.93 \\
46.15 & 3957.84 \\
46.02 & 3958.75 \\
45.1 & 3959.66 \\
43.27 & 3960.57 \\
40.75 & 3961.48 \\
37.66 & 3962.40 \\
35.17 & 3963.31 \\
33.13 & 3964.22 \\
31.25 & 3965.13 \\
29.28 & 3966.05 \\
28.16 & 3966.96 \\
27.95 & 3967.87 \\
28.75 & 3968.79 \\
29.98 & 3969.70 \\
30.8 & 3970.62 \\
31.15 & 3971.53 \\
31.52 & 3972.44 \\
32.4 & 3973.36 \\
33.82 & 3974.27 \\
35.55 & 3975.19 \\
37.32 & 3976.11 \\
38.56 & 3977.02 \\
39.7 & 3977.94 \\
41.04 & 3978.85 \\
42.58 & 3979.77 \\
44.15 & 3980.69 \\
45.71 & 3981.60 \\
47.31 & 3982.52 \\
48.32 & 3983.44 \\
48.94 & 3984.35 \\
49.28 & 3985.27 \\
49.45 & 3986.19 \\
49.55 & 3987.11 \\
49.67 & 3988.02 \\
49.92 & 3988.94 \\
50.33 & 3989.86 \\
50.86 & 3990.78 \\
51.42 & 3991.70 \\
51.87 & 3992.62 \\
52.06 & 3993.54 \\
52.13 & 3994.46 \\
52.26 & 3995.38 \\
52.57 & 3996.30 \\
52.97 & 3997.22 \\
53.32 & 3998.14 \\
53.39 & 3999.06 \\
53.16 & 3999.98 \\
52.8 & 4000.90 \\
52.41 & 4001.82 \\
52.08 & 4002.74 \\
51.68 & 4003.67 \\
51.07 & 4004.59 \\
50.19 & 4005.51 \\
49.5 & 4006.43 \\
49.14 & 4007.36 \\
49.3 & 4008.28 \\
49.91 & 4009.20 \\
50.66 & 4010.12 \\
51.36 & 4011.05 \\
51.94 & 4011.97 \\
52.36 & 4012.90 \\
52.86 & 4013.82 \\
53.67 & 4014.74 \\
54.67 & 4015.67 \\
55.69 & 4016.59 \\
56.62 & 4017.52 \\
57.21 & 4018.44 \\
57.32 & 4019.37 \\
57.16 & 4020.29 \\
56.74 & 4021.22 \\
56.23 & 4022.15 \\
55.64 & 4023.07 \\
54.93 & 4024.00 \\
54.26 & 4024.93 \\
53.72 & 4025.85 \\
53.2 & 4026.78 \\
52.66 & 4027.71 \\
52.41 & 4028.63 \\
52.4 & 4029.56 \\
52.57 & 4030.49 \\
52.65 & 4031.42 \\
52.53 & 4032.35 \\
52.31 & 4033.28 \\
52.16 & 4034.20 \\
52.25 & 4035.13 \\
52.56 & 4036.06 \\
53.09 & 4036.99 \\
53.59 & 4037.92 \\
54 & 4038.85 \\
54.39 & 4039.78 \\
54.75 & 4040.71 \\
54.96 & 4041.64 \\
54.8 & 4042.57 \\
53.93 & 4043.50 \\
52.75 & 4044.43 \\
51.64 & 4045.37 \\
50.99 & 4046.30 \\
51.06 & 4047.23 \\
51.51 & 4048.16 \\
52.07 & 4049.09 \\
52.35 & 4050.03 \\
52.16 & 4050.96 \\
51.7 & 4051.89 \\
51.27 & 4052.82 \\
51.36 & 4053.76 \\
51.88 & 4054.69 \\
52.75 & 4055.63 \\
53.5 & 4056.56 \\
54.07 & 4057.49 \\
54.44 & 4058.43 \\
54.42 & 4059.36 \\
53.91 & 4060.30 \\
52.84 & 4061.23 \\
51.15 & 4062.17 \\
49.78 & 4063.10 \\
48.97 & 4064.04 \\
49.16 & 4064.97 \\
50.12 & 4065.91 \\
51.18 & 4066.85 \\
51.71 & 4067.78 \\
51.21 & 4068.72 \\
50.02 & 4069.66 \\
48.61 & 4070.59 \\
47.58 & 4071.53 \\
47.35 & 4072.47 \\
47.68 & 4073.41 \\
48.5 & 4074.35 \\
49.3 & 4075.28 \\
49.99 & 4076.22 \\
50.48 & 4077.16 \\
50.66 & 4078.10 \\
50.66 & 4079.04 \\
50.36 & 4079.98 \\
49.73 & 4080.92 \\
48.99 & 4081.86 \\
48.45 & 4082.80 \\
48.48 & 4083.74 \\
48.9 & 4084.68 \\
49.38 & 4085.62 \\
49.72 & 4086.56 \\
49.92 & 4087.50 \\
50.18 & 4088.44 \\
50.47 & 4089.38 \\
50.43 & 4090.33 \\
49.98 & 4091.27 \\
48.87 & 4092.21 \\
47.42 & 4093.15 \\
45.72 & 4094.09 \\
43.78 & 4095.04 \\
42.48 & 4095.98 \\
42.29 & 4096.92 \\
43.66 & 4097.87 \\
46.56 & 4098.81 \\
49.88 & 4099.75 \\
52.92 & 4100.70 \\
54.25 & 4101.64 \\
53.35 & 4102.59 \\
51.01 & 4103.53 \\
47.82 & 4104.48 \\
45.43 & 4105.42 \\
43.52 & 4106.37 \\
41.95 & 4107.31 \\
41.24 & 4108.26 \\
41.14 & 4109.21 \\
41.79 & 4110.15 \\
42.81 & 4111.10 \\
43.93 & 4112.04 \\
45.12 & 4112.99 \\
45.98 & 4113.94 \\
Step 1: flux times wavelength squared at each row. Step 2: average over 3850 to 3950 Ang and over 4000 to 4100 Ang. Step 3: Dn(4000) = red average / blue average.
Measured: 1.26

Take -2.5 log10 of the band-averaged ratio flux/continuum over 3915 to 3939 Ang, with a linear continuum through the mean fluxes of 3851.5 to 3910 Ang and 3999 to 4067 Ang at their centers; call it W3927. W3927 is 0.289 mag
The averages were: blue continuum 46.1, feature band 36.8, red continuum 52.8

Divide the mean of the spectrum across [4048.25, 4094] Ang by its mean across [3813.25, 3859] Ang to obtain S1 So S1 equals 1.2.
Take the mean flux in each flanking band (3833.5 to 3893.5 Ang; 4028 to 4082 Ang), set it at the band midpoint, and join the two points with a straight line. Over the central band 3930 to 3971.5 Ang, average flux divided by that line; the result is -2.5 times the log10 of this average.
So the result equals 0.21 mag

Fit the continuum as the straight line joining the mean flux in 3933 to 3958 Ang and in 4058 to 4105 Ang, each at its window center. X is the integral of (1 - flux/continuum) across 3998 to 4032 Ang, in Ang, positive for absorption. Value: -4.8 Ang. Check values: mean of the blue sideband 43.7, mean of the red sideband 49.5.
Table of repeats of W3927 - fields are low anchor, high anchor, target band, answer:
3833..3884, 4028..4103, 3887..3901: 0.102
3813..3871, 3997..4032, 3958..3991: 0.266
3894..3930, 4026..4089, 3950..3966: 0.083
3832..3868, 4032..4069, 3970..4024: 0.034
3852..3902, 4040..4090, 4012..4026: -0.113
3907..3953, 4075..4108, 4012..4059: -0.159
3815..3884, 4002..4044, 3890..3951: 0.125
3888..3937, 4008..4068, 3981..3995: -0.034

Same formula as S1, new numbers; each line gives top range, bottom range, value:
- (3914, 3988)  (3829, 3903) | 0.93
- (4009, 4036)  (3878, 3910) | 1.25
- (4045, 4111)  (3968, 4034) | 1.01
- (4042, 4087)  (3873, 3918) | 1.15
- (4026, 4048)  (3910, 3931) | 1.24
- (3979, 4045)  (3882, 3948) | 1.25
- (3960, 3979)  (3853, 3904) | 0.74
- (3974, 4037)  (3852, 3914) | 1.10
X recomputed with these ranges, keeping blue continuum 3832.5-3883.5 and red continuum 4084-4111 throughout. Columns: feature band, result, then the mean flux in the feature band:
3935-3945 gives 0.55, 43.1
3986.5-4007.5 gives -2.40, 51.5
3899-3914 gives -0.59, 47.1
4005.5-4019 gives -1.77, 52.4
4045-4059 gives -1.63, 52.2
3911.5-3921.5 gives -0.69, 48.6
